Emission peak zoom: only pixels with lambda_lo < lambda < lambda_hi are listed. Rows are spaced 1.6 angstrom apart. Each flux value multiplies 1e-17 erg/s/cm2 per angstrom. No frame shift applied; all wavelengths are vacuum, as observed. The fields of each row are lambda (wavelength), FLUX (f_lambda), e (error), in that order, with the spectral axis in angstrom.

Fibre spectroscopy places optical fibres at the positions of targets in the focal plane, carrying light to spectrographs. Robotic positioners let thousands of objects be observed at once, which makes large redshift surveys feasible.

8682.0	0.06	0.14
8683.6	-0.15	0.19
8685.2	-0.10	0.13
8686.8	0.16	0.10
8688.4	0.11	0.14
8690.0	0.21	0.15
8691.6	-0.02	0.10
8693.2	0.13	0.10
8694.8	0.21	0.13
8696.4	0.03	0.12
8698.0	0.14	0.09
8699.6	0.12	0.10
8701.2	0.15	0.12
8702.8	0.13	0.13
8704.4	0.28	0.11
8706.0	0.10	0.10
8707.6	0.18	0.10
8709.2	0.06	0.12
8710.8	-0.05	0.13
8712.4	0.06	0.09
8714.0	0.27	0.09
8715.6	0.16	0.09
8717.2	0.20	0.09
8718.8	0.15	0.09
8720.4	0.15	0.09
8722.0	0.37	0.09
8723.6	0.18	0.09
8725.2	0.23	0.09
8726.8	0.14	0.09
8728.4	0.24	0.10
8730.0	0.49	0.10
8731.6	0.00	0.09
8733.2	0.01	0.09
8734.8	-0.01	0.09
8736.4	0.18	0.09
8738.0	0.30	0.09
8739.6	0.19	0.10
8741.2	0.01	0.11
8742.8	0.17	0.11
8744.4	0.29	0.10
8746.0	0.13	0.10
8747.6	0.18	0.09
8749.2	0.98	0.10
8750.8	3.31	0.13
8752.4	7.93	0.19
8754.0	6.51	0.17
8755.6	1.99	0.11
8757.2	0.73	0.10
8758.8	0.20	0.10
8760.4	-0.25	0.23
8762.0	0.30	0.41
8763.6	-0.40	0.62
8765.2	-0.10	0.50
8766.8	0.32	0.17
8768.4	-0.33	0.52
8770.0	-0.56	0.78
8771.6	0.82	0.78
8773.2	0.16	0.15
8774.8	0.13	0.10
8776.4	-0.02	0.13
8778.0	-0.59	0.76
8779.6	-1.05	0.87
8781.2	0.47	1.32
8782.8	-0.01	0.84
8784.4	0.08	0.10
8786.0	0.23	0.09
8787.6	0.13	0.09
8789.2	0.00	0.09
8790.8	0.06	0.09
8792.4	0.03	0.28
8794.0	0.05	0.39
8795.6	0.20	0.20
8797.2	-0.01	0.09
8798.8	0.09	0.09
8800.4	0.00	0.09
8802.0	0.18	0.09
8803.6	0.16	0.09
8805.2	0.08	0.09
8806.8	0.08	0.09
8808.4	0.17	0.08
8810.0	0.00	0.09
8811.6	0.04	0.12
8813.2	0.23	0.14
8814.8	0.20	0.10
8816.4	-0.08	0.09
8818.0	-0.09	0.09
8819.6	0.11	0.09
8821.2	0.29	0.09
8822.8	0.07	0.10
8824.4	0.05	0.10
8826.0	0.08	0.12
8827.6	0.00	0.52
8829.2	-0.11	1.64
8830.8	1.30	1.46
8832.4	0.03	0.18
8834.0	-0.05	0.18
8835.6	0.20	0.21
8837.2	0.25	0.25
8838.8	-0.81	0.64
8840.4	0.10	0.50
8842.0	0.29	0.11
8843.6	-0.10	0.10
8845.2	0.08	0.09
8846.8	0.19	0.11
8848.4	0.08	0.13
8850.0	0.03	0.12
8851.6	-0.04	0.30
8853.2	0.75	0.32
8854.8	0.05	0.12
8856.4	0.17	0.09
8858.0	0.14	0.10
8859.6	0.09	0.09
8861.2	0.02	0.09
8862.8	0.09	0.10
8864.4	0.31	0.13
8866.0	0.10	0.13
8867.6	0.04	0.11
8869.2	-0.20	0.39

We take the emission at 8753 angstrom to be [O III]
